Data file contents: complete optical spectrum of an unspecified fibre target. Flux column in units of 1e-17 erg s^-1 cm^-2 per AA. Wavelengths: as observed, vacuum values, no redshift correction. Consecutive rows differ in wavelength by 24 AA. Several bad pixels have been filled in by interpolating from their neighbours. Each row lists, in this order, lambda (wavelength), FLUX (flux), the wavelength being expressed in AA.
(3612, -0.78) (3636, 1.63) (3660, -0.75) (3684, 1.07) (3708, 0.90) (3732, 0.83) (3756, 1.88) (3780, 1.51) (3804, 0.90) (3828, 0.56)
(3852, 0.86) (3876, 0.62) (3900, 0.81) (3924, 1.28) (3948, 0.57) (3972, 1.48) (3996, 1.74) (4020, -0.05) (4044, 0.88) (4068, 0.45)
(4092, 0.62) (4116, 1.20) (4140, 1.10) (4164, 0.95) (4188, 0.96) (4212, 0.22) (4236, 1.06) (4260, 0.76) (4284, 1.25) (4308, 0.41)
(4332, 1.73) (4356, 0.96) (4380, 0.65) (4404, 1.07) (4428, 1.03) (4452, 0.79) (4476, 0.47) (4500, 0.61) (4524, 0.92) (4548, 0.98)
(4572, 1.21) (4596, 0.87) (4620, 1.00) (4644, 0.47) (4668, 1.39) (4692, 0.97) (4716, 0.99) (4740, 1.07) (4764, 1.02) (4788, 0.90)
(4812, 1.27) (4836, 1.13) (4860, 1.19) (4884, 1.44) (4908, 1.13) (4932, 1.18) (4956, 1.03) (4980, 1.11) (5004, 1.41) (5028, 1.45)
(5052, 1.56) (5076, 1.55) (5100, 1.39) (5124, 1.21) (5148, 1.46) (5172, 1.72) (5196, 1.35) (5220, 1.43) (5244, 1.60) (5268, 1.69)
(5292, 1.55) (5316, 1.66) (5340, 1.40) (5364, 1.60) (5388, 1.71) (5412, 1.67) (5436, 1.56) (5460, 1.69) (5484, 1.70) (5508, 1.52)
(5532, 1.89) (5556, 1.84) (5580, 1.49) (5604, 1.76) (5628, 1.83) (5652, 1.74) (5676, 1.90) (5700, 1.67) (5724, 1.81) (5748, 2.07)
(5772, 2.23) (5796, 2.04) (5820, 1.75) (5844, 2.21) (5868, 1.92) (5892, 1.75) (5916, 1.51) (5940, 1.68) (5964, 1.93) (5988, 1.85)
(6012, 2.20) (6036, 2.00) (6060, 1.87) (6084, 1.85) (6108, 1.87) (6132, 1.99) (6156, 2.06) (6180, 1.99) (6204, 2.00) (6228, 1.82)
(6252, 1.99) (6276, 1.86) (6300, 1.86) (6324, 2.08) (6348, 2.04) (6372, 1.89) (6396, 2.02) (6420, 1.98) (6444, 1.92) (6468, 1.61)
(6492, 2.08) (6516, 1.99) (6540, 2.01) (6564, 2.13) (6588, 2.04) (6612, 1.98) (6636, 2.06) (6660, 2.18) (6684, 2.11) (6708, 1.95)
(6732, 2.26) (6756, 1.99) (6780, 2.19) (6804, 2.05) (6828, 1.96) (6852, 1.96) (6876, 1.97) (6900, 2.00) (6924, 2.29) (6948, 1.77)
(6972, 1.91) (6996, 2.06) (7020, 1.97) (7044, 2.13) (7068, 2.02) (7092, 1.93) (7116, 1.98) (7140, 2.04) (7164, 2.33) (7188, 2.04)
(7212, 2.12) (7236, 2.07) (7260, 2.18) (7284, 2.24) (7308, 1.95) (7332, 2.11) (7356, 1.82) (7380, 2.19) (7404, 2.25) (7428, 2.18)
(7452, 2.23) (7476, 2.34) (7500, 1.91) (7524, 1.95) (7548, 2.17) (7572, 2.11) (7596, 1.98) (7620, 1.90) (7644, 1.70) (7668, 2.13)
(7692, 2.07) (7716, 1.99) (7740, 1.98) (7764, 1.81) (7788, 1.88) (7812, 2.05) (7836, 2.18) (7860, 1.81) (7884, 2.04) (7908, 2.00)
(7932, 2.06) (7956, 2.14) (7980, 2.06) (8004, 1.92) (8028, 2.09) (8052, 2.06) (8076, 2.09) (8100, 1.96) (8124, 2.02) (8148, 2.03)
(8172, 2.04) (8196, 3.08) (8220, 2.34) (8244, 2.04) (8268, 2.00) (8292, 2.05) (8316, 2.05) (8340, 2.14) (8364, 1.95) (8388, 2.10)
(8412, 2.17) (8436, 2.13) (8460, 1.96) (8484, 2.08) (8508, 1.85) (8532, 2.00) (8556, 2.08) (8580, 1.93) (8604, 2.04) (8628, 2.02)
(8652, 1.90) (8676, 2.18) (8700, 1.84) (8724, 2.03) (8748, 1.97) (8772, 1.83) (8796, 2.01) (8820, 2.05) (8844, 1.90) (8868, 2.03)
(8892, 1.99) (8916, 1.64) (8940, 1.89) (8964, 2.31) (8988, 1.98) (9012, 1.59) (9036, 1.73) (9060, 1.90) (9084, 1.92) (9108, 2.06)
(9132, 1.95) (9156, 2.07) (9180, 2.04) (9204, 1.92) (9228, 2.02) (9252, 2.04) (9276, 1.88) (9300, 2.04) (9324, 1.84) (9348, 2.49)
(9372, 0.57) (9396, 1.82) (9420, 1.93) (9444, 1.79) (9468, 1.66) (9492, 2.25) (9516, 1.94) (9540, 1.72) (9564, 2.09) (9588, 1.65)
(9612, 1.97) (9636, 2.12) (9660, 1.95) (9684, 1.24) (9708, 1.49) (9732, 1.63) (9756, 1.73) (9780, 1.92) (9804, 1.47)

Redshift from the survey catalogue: 0.25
